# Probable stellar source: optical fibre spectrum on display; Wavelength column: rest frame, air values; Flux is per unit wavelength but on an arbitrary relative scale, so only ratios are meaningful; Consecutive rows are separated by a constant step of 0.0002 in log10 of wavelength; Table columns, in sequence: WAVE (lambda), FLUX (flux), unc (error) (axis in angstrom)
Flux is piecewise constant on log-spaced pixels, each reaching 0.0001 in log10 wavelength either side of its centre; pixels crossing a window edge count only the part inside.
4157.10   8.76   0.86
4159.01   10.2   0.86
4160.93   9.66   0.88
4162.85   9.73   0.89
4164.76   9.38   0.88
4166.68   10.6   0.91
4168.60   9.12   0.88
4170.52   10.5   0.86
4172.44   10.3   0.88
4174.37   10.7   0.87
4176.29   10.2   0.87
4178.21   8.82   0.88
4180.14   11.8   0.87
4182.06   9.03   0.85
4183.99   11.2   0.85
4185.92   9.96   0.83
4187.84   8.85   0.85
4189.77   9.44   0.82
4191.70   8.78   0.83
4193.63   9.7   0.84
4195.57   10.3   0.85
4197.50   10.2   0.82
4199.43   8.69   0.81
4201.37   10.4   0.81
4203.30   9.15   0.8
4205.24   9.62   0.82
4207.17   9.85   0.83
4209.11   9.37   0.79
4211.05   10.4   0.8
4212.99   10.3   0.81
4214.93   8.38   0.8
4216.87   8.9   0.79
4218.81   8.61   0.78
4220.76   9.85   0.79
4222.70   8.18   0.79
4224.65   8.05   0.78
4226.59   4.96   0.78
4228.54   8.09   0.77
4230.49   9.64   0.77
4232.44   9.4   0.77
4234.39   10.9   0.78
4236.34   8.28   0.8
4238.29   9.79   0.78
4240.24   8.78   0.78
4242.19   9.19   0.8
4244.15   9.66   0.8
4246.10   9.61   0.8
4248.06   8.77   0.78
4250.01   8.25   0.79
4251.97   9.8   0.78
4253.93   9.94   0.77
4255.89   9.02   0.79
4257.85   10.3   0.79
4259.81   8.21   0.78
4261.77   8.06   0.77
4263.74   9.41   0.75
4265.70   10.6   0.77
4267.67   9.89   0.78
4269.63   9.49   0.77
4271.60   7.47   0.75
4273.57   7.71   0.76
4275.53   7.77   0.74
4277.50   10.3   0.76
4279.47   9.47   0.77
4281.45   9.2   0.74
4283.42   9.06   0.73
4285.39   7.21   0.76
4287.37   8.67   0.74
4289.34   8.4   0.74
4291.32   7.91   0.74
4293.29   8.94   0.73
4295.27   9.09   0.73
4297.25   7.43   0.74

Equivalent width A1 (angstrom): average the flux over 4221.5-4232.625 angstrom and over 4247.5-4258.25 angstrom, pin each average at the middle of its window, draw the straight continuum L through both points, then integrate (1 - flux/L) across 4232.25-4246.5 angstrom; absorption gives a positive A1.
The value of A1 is -1.4 angstrom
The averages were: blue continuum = 7.99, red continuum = 9.32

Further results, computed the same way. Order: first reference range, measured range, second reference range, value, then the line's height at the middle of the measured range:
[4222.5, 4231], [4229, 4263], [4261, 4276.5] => -4.5 angstrom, 8.18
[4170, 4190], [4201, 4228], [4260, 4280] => 2.0 angstrom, 9.66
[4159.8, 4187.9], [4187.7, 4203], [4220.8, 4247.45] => 0.1 angstrom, 9.61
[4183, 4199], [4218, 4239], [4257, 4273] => 1.7 angstrom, 9.44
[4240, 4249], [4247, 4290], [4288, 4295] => -0.5 angstrom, 8.86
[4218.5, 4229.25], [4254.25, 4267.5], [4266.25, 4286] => -1.2 angstrom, 8.56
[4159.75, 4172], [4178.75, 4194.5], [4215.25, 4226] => -0.7 angstrom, 9.37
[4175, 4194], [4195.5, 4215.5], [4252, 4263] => -0.2 angstrom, 9.62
